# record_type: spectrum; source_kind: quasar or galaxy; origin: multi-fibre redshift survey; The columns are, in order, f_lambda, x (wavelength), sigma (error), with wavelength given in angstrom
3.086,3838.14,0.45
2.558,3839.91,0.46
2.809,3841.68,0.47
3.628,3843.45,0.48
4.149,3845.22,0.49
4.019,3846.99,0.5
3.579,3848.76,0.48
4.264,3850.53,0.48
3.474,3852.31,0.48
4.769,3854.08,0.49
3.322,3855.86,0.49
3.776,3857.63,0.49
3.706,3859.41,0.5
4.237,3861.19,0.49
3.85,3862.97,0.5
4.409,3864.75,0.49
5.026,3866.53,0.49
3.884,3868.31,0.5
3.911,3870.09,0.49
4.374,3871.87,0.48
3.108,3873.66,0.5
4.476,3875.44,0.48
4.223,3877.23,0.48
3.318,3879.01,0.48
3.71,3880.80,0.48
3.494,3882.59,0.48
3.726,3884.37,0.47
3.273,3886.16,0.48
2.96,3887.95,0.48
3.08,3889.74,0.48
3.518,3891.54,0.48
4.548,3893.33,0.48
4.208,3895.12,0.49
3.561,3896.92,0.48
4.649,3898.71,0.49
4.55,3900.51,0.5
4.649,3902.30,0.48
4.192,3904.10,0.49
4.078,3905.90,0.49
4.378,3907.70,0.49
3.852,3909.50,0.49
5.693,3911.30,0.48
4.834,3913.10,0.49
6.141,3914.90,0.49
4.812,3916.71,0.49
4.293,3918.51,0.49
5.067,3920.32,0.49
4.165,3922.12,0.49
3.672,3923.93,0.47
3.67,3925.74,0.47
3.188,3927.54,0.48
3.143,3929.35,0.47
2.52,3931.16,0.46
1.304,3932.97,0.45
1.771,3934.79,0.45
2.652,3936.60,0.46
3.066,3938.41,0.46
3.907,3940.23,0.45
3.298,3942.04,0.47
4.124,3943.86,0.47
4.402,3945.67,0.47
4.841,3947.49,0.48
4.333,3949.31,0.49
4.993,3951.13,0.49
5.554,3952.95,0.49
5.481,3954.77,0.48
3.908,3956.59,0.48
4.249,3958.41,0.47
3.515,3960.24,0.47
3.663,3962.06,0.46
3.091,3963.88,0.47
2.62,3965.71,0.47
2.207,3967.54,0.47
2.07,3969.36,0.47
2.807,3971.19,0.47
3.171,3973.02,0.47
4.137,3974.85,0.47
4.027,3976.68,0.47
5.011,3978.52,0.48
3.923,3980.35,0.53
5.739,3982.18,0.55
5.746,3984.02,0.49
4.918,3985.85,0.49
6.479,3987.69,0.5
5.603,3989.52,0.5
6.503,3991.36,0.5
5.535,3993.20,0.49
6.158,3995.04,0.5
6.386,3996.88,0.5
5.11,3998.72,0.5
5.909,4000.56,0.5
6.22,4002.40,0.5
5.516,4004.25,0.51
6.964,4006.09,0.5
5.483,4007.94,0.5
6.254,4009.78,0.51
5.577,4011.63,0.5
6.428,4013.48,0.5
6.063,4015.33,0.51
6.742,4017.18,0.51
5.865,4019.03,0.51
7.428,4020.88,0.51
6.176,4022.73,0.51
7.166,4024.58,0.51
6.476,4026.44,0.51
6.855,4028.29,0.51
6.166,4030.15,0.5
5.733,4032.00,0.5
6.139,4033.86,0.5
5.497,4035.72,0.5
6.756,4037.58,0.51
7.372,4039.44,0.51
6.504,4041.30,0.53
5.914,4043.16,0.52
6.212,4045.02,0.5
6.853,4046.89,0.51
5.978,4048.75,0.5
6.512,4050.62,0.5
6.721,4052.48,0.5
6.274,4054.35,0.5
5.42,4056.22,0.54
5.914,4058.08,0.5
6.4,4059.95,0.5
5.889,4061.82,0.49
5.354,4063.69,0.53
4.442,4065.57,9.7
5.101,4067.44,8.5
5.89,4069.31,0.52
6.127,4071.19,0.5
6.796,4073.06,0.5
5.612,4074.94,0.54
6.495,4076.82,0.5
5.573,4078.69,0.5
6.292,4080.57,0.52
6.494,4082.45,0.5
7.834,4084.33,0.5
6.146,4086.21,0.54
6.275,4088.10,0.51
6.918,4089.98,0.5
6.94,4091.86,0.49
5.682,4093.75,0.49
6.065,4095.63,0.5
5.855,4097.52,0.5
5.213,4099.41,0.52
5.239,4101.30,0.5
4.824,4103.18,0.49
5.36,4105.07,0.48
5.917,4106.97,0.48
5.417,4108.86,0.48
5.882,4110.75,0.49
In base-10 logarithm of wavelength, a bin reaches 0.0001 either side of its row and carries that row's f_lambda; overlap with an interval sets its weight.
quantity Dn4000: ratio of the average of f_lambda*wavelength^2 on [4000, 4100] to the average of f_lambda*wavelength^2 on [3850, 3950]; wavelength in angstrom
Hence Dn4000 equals 1.7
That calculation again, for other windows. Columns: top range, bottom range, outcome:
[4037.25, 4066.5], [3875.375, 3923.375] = 1.58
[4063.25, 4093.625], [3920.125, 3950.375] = 1.91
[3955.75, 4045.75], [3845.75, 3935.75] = 1.46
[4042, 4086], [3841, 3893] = 1.77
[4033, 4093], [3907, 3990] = 1.63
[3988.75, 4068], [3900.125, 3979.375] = 1.65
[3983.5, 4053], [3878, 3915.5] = 1.61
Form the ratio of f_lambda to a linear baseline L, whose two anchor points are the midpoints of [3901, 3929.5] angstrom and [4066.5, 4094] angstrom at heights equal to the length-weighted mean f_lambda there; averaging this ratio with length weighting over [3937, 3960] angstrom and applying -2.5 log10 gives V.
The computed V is 0.12 mag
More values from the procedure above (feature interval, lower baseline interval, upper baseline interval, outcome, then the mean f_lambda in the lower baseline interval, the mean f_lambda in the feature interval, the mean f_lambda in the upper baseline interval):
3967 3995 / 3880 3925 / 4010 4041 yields 0.219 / 4.2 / 4.61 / 6.4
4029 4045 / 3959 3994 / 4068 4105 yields -0.189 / 4.25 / 6.27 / 6.09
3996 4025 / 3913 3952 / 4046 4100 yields -0.213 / 3.8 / 6.19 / 6.11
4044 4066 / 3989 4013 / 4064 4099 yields 0.005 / 5.95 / 6.03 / 6.11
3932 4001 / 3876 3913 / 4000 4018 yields 0.254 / 4.01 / 4.26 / 6.11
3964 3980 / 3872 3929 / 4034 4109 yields 0.445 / 4.1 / 3.27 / 6.06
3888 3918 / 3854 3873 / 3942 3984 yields -0.085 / 4.07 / 4.38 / 4.01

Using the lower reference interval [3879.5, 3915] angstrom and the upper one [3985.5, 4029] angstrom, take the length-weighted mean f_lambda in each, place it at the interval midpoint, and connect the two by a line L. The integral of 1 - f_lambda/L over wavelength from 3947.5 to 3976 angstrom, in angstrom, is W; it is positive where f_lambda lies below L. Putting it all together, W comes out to 8.2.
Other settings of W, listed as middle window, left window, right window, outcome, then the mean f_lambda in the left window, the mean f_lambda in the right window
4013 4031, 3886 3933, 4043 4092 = -3.21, 4.06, 6.15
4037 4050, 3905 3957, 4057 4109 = -2.54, 4.04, 5.94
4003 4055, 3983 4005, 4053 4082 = -4.37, 5.84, 5.86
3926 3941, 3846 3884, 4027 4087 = 6.37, 3.95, 6.17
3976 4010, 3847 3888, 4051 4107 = -3.49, 3.89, 5.97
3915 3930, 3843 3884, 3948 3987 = -0.41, 3.94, 4.08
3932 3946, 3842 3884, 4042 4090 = 5.15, 3.93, 6.12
